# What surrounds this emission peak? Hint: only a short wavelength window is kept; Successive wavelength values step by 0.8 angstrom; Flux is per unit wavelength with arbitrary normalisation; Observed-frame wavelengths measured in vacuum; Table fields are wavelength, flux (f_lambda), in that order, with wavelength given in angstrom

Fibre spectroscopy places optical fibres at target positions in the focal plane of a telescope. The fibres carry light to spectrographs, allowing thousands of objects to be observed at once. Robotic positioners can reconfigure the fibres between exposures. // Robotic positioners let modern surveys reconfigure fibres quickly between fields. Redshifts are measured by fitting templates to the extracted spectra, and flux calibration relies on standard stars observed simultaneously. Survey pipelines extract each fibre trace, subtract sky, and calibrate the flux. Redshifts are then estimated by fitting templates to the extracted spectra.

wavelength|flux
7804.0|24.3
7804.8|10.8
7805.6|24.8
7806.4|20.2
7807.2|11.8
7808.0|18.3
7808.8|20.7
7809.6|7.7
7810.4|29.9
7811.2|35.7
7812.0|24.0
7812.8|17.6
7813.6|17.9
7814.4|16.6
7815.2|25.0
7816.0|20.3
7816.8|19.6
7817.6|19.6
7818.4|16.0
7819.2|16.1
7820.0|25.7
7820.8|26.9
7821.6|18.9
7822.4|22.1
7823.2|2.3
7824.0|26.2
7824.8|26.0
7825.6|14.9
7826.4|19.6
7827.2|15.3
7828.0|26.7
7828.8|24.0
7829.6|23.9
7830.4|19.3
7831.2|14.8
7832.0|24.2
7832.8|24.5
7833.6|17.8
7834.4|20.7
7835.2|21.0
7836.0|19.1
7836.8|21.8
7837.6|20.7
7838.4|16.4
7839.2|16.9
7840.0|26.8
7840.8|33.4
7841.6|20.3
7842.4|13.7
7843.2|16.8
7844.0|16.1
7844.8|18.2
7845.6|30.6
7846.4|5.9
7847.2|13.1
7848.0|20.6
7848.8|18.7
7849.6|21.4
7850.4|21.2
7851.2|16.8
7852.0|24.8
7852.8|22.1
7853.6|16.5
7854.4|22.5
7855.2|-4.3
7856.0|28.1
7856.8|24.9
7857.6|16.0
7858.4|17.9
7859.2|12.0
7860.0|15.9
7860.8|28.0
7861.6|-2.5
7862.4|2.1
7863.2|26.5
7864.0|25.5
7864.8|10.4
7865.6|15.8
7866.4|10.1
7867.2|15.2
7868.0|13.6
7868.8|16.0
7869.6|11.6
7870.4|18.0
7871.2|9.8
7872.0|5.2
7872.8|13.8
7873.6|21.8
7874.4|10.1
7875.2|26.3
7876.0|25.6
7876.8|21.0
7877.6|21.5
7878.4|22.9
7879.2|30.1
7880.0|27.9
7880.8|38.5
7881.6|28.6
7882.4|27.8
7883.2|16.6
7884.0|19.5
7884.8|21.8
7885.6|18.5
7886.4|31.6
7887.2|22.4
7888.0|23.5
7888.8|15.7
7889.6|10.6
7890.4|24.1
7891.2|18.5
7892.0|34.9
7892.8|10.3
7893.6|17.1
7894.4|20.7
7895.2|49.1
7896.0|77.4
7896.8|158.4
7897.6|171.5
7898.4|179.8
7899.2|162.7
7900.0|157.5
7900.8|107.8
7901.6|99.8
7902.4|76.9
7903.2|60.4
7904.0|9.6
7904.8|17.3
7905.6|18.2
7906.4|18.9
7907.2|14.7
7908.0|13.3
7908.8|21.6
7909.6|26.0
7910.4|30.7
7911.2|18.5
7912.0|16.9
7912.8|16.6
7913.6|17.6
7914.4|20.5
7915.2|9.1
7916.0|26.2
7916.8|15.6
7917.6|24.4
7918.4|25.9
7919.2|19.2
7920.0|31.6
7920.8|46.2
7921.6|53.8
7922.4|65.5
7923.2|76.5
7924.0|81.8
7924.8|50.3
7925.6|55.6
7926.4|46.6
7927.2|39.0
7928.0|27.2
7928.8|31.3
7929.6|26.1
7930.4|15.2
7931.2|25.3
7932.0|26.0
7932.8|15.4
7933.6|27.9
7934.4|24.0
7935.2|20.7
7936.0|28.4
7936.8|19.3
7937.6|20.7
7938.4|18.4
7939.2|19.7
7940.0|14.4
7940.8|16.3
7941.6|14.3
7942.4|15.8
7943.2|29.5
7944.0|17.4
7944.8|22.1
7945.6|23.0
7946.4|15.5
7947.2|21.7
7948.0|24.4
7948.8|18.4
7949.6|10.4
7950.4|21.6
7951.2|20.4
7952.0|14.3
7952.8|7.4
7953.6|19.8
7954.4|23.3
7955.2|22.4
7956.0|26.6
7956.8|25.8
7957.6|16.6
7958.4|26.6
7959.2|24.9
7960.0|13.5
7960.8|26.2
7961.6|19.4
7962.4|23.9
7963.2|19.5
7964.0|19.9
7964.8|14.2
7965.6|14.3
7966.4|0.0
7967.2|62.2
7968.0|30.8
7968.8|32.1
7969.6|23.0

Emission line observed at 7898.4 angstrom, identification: H-alpha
